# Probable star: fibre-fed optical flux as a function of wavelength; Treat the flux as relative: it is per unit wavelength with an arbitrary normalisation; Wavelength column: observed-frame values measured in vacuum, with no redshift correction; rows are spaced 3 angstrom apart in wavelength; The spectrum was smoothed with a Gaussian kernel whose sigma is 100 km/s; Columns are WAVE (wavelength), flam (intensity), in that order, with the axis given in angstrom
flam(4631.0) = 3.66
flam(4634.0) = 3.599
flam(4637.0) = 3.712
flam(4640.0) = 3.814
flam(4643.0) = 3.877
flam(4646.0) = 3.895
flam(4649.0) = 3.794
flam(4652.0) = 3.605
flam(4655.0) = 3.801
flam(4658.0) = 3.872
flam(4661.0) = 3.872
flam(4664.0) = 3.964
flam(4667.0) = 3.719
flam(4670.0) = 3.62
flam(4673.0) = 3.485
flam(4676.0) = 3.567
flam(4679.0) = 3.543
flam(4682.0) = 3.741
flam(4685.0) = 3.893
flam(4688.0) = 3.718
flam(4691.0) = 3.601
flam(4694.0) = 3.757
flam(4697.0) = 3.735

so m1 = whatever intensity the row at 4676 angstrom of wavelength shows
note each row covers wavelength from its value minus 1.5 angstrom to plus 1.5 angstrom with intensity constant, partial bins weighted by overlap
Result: 3.567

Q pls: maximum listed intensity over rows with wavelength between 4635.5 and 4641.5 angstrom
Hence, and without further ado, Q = 3.814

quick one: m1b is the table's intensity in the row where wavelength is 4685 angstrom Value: 3.893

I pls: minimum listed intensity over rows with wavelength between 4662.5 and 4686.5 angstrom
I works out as 3.485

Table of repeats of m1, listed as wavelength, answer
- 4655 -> 3.801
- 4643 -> 3.877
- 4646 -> 3.895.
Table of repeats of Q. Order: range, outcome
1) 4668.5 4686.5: 3.893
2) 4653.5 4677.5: 3.964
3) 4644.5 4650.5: 3.895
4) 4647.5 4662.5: 3.872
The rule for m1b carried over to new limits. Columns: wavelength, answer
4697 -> 3.735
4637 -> 3.712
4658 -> 3.872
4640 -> 3.814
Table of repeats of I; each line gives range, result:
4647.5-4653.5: 3.605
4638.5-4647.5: 3.814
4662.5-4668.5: 3.719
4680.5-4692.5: 3.601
